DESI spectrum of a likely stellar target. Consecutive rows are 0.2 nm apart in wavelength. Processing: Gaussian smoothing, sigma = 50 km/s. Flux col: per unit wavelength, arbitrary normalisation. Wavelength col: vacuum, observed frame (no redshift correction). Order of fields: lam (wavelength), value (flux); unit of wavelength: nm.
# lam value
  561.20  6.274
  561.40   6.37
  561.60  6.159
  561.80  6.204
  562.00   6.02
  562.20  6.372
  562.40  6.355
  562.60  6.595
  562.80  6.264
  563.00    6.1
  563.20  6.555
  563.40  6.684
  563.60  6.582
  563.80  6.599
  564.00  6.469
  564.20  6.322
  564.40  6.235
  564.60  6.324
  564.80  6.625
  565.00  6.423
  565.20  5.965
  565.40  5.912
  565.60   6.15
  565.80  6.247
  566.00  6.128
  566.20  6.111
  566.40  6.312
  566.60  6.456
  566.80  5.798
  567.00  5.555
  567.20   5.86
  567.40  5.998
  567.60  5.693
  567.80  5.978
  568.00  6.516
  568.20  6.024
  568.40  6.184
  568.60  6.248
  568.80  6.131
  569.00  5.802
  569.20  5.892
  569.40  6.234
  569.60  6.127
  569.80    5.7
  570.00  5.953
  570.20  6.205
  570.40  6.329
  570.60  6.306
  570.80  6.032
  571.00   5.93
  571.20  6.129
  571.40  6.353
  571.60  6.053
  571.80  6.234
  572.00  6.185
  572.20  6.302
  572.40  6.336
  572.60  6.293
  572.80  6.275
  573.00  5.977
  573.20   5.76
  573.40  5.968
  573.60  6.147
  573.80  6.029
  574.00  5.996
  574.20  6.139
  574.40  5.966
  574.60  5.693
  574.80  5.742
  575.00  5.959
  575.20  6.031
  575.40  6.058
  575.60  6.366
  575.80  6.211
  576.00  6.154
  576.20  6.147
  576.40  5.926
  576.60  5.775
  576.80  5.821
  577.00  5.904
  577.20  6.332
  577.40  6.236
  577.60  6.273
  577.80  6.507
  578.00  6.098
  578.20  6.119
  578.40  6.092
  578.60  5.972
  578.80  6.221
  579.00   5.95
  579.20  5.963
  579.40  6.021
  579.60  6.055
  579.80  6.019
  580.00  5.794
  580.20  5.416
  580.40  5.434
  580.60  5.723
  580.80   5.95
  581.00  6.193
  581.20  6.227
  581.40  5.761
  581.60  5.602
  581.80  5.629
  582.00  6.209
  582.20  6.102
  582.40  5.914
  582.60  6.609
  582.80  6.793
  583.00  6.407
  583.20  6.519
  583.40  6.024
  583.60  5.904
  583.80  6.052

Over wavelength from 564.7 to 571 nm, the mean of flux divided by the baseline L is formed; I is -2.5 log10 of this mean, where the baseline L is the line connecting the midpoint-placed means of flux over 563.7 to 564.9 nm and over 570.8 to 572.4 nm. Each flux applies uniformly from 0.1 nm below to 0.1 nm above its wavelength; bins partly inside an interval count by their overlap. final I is 0.04 mag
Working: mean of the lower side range 6.43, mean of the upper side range 6.17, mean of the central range 6.09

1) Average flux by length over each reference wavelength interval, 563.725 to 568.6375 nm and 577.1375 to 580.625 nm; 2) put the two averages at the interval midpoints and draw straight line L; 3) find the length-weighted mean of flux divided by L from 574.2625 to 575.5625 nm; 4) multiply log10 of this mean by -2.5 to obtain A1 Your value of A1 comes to 0.02 mag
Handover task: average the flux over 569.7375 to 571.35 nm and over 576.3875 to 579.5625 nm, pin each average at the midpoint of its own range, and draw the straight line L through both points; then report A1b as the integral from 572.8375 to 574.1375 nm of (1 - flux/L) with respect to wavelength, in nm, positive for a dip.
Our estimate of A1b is 0.02 nm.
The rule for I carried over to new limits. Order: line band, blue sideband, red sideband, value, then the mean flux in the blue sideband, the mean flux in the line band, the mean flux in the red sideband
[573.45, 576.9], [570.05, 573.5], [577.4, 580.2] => 0.018 mag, 6.15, 6.01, 6.06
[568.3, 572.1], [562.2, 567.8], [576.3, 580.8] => 0.005 mag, 6.23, 6.11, 5.98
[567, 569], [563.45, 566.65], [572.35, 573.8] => 0.035 mag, 6.31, 6.03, 6.09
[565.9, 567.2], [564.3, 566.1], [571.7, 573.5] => 0.029 mag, 6.22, 6.04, 6.15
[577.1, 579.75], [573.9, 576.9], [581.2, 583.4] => -0.013 mag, 6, 6.14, 6.15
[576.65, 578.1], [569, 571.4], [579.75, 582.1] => -0.044 mag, 6.08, 6.15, 5.83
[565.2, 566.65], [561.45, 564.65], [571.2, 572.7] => 0.028 mag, 6.37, 6.16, 6.24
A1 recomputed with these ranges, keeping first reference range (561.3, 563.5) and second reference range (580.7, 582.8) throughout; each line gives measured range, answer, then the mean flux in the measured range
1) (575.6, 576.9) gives 0.02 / 6.03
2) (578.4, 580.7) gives 0.04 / 5.88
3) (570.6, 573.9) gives 0.01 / 6.13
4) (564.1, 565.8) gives 0.01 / 6.24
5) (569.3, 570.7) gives 0.02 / 6.12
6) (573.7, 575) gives 0.04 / 5.93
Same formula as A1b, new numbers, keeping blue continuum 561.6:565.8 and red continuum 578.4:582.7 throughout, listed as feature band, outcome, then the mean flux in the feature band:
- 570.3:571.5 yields 0.00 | 6.18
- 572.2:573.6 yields 0.00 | 6.12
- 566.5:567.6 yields 0.06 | 5.91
